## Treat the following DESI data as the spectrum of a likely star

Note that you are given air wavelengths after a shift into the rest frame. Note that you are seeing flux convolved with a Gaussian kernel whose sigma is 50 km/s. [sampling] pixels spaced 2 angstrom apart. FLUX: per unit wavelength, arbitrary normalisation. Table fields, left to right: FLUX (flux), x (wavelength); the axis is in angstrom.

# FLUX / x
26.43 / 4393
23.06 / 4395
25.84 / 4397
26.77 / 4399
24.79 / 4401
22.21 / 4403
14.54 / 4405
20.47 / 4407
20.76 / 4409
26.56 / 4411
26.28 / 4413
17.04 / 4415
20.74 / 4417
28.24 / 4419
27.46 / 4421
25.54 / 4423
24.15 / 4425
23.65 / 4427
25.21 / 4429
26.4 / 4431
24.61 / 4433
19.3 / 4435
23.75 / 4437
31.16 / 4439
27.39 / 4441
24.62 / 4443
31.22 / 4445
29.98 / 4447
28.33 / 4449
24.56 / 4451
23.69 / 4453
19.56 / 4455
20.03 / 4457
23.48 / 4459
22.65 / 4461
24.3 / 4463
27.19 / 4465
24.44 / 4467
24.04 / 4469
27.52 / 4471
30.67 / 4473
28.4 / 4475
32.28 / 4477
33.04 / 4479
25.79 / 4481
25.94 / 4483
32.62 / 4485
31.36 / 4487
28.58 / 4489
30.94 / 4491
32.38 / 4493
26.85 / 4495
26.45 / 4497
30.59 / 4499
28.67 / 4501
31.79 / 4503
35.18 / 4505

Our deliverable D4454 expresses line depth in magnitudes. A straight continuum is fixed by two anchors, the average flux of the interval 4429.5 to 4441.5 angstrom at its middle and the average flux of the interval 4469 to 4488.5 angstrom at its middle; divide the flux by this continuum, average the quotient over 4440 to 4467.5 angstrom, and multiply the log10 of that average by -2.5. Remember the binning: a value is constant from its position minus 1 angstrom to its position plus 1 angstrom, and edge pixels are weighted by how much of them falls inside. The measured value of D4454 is 0.08 mag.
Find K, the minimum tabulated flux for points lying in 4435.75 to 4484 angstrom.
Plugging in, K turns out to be 19.56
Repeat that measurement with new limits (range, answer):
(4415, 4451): 17.04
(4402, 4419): 14.54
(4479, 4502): 25.79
